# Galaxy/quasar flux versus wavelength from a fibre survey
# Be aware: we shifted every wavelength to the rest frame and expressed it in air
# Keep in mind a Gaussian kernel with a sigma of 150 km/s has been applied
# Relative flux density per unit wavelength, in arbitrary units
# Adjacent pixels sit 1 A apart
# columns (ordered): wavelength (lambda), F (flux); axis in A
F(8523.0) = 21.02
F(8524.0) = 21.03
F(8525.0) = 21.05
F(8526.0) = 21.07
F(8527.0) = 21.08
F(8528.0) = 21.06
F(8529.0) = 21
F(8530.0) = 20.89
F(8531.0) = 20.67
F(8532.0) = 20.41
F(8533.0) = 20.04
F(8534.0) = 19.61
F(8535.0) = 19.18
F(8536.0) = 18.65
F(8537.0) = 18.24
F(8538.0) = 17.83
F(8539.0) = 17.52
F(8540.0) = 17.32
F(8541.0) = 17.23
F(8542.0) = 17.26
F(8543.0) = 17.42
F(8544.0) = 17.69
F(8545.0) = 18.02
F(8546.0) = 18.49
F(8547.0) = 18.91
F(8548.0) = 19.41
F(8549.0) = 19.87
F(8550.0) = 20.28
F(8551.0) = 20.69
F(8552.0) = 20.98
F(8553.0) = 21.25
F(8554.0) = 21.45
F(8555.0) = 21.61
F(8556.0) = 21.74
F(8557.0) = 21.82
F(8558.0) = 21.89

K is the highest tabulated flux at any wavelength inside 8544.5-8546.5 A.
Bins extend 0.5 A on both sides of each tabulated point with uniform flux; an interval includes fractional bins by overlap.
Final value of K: 18.49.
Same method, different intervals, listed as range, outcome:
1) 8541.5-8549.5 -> 19.87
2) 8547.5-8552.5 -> 20.98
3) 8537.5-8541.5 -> 17.83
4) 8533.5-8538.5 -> 19.61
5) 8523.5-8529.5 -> 21.08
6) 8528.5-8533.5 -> 21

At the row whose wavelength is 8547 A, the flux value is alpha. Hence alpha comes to 18.91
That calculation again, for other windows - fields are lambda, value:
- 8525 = 21.05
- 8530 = 20.89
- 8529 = 21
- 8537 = 18.24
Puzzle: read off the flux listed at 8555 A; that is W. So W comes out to 21.61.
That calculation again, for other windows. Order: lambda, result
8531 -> 20.67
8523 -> 21.02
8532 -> 20.41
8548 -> 19.41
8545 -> 18.02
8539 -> 17.52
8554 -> 21.45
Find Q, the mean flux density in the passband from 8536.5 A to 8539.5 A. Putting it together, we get 17.9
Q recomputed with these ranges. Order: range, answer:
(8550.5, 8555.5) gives 21.2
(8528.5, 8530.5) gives 20.9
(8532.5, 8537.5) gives 19.1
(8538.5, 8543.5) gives 17.4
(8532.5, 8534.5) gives 19.8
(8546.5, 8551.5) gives 19.8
